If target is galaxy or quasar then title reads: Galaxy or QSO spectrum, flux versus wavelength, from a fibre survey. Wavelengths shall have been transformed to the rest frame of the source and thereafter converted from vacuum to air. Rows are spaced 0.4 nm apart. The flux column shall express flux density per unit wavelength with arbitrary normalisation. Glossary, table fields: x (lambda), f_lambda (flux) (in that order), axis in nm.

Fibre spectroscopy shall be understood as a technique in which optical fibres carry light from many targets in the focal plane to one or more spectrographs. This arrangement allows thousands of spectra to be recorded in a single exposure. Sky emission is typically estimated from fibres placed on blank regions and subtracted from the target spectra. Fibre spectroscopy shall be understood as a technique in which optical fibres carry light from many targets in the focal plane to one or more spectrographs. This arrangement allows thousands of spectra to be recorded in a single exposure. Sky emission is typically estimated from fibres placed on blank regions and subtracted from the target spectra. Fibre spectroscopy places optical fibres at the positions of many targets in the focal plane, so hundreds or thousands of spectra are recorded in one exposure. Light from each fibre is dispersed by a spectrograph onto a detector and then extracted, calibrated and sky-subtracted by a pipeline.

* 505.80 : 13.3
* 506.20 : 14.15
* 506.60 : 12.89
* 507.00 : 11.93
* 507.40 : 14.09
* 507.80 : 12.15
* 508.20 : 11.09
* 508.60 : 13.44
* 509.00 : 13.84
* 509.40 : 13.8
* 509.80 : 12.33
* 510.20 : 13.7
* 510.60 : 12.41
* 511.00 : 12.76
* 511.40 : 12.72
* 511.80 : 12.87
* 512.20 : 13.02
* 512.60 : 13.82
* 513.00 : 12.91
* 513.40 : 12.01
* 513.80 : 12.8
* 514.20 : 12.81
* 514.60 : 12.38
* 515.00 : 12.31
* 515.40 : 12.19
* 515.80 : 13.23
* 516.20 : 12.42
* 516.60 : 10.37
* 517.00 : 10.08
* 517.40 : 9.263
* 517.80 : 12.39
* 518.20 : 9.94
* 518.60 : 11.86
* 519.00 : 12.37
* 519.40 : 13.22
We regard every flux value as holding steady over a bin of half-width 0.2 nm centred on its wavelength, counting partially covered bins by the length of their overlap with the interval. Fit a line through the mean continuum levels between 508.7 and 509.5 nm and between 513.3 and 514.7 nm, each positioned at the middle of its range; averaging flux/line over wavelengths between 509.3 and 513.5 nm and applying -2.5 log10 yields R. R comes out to 0.02 mag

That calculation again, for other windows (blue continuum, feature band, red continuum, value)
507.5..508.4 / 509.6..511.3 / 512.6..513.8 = -0.04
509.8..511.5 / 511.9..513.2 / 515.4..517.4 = -0.07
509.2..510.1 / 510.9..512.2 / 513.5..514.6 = 0.01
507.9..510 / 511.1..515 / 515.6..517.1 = -0.05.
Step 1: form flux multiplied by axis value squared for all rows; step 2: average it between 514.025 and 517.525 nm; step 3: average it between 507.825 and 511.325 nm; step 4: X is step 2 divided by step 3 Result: 0.9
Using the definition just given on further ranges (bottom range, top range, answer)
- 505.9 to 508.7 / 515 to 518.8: 0.92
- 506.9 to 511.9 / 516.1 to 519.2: 0.89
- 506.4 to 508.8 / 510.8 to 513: 1.05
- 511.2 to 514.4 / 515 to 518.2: 0.90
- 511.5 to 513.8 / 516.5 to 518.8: 0.84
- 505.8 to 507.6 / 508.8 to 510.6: 1.01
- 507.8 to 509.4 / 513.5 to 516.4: 1.00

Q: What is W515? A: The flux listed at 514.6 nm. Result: 12.38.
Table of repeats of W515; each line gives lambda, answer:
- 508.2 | 11.09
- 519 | 12.37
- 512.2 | 13.02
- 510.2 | 13.7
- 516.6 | 10.37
